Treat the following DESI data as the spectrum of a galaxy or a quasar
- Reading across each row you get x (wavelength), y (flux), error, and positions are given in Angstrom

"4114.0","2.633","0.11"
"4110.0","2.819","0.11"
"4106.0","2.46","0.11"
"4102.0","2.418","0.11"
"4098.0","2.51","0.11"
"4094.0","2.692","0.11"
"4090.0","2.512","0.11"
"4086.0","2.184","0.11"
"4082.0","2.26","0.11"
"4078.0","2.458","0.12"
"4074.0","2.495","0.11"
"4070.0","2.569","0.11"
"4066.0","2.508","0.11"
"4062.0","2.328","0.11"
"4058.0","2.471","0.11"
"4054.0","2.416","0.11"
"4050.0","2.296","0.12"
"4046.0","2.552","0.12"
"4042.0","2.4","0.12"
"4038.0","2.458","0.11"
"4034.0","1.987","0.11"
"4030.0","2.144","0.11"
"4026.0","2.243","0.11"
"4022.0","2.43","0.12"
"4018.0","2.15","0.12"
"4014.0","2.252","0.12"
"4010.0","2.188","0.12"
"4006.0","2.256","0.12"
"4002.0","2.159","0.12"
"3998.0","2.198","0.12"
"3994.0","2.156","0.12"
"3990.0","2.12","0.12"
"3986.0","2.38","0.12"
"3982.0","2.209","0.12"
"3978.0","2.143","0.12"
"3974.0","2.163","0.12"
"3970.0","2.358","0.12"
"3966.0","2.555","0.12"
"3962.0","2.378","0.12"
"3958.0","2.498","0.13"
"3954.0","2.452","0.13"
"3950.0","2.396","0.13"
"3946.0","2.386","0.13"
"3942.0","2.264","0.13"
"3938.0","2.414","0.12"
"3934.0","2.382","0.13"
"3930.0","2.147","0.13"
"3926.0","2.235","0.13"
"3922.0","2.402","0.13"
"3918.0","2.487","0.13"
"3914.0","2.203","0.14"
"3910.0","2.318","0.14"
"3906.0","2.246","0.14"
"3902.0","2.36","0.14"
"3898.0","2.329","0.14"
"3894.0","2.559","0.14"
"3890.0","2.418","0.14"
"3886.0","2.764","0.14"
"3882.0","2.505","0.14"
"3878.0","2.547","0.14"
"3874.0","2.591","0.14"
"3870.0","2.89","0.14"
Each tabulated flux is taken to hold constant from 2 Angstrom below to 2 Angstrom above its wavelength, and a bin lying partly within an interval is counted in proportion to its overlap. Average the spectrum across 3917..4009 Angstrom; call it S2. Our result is 2.31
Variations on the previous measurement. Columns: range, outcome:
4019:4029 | 2.3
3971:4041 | 2.22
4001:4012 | 2.2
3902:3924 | 2.33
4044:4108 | 2.45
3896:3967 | 2.36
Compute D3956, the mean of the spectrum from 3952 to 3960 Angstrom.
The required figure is 2.48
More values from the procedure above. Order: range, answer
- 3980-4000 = 2.21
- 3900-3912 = 2.31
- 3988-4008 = 2.18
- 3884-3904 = 2.49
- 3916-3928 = 2.37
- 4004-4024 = 2.26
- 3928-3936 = 2.26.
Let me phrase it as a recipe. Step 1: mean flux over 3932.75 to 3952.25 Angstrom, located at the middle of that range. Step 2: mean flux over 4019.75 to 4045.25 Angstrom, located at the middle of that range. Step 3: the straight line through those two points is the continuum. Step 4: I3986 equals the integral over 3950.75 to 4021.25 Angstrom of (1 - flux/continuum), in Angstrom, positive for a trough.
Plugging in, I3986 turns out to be 1.6 Angstrom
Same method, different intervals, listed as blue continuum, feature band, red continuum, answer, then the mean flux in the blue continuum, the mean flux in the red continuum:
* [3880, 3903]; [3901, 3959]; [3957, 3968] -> 3.3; 2.49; 2.48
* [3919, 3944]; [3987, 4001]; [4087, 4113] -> 1.3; 2.31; 2.56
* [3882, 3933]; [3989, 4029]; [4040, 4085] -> 3.2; 2.38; 2.43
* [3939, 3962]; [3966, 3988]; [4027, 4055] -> 0.9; 2.4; 2.32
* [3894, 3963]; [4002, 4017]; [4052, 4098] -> 1.2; 2.35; 2.45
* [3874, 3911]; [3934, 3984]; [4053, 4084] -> 2.0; 2.46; 2.44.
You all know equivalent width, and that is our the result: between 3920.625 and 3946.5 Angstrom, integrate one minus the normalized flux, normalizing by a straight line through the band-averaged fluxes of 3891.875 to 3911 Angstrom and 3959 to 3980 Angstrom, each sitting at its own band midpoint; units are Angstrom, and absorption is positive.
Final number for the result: 0.4 Angstrom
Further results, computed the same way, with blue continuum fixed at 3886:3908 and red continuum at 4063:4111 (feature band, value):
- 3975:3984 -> 1.0 Angstrom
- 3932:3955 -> 0.5 Angstrom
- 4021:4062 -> 2.1 Angstrom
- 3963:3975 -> 0.3 Angstrom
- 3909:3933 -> 1.2 Angstrom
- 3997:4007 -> 1.0 Angstrom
